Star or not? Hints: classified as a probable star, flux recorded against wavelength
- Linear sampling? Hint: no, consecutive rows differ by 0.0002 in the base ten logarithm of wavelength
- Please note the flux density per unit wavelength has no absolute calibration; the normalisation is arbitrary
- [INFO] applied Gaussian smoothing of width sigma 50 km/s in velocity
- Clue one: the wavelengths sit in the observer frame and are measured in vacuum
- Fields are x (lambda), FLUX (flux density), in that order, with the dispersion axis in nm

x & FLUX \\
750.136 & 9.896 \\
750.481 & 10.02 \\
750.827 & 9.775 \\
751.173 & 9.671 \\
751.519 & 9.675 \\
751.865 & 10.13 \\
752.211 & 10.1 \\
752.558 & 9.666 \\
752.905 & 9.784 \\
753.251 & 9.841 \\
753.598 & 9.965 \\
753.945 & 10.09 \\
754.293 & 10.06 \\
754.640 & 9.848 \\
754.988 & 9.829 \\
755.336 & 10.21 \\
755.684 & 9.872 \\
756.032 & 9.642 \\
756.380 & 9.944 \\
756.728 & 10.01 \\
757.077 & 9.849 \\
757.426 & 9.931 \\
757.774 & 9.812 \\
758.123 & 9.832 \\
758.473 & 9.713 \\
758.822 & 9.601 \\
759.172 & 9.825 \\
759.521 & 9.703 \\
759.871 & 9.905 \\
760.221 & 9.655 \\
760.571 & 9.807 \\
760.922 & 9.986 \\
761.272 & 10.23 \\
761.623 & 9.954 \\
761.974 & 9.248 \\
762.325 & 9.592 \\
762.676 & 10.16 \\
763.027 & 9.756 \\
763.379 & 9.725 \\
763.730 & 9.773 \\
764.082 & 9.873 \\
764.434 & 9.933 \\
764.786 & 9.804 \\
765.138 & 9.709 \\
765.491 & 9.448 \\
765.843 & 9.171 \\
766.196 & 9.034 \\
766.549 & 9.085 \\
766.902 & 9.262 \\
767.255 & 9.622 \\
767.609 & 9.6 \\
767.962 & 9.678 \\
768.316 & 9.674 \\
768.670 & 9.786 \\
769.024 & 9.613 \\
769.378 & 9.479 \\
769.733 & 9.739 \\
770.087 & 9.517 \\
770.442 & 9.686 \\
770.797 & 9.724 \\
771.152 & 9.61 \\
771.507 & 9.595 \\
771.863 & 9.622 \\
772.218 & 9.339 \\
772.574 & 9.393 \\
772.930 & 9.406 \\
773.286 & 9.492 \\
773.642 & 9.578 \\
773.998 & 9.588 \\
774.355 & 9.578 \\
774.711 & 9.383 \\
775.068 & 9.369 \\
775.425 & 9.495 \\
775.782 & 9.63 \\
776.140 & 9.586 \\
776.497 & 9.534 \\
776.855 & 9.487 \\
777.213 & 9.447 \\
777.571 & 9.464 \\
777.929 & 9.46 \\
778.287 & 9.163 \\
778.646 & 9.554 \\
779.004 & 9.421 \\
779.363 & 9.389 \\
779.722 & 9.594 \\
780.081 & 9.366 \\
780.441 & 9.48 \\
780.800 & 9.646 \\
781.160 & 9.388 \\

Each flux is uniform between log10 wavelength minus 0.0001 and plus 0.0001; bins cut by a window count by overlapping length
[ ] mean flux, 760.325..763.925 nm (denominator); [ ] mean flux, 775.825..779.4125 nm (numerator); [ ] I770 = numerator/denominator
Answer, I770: 1.0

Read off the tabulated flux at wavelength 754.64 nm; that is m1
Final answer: 9.848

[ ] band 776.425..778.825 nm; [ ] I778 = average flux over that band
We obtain 9.44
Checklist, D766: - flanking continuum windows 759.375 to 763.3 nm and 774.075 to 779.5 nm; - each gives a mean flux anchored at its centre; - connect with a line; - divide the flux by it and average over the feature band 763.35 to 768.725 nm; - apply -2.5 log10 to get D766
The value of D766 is 0.02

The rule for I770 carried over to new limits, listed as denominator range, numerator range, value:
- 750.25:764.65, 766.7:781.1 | 0.97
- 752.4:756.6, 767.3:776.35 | 0.97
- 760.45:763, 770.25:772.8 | 0.97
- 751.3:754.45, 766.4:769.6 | 0.96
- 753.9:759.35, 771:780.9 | 0.96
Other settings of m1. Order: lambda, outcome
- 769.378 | 9.479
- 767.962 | 9.678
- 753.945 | 10.09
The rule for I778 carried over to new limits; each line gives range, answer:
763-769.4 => 9.58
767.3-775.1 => 9.57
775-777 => 9.52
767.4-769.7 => 9.64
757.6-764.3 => 9.8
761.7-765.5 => 9.75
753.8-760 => 9.87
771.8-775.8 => 9.48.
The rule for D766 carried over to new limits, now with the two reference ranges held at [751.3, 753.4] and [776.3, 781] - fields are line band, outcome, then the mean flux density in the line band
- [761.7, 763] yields 0.00 mag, 9.7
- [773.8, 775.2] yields 0.00 mag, 9.49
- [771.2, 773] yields 0.01 mag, 9.48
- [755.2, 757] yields -0.01 mag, 9.93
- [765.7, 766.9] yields 0.06 mag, 9.12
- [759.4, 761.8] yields -0.02 mag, 9.89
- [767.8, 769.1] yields -0.01 mag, 9.69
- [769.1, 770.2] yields 0.00 mag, 9.59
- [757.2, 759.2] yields 0.00 mag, 9.78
